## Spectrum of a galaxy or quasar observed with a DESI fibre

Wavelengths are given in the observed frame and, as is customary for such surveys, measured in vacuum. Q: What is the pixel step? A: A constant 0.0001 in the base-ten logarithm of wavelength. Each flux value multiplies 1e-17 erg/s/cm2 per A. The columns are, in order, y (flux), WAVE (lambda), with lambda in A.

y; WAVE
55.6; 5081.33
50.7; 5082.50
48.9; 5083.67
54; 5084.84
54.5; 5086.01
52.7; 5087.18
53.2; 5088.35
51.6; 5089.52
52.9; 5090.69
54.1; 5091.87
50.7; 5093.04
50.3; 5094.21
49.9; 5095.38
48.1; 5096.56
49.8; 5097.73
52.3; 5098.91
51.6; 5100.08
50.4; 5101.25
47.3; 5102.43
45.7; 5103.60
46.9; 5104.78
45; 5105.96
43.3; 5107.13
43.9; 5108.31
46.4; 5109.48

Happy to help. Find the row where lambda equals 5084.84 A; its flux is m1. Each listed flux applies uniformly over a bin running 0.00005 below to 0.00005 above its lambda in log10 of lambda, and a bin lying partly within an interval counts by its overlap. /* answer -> 54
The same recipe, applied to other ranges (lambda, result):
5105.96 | 45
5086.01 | 54.5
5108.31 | 43.9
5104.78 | 46.9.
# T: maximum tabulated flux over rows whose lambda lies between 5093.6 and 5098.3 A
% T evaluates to 50.3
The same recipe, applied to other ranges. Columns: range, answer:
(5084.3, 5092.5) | 54.5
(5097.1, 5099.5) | 52.3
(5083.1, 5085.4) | 54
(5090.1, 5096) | 54.1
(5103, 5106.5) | 46.9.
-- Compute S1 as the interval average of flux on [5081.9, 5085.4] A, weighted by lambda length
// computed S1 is 51.2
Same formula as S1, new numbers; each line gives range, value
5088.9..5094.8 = 52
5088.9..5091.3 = 52.2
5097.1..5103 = 50.3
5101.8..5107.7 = 45.6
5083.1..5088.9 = 52.7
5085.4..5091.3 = 53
